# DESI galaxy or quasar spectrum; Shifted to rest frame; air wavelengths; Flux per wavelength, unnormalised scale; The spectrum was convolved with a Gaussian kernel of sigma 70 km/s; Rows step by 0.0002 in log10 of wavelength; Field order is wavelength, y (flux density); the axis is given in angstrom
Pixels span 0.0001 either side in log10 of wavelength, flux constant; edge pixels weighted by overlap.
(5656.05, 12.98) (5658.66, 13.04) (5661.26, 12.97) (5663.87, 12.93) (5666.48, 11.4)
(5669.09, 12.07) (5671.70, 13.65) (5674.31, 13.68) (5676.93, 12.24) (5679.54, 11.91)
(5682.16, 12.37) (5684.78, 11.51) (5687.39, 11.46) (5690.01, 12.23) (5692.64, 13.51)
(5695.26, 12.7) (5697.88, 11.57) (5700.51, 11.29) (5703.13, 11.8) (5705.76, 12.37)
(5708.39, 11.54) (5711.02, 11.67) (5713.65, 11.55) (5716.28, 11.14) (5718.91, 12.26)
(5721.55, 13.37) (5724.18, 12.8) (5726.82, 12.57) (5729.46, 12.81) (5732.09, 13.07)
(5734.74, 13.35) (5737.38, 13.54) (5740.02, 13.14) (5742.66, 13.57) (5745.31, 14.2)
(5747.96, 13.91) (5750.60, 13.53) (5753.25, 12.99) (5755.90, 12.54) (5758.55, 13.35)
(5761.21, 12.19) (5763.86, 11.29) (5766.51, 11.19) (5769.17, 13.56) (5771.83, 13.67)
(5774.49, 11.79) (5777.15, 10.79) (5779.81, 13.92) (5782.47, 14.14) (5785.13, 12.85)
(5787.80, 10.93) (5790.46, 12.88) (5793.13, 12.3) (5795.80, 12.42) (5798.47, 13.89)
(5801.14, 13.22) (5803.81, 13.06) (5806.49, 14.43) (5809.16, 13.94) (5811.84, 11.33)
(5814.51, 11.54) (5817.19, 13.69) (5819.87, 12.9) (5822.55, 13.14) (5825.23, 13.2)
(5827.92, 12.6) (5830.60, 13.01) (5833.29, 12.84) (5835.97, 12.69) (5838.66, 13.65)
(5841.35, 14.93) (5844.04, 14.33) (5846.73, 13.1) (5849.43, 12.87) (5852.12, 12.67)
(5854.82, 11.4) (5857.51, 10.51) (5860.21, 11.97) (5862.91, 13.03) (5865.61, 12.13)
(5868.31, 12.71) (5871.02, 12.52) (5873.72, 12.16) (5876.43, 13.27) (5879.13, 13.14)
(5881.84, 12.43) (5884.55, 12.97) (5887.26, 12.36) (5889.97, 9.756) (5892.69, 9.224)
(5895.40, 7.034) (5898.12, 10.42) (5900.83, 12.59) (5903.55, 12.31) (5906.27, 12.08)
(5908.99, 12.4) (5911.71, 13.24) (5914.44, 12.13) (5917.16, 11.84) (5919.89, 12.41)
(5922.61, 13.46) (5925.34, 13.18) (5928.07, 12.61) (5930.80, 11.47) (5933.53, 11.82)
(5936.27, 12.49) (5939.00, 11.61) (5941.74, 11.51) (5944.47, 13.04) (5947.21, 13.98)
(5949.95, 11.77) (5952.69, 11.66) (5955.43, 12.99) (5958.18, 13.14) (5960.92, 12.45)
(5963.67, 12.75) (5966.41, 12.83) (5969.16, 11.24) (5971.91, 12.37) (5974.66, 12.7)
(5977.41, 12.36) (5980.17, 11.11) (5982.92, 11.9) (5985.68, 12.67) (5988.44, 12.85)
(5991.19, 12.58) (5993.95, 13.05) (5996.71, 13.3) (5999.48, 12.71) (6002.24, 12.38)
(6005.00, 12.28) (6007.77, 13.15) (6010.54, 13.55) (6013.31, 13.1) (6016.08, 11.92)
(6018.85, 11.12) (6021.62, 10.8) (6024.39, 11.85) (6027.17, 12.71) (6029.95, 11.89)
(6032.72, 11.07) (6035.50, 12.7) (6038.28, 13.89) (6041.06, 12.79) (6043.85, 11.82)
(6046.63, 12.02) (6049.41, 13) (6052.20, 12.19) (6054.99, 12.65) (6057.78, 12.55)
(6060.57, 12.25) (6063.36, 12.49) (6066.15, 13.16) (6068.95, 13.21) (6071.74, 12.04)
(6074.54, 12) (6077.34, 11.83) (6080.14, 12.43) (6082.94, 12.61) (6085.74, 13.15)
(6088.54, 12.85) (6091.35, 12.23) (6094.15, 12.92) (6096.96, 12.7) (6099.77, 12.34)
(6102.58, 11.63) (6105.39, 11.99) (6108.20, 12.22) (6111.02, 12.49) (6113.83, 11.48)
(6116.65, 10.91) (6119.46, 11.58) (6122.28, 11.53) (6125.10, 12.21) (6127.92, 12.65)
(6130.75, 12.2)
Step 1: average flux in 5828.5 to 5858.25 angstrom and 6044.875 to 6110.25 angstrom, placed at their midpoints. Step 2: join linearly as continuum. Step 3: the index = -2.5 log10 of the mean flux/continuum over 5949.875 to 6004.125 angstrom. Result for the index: 0.02 mag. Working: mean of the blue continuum 13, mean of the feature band 12.5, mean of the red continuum 12.5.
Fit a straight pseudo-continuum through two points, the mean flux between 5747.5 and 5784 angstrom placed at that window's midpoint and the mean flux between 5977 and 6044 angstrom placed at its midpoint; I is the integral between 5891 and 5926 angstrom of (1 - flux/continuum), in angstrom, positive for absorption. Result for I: 2.4 angstrom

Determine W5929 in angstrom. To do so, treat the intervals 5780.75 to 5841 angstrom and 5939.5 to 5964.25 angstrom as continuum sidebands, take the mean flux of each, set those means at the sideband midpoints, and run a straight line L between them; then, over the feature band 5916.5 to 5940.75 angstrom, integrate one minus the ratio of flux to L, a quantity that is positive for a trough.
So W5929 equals 0.6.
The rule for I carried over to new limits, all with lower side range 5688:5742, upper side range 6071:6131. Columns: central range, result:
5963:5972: 0.0 angstrom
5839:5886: -1.5 angstrom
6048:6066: -0.5 angstrom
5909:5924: -0.4 angstrom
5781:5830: -2.2 angstrom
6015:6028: 0.6 angstrom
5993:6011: -0.9 angstrom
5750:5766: -0.2 angstrom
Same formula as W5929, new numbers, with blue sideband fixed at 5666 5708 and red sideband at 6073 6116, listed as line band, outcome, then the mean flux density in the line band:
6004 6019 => -0.4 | 12.6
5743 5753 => -1.2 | 13.8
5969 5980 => 0.1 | 12.1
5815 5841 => -1.8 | 13.1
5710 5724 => 0.2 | 12.1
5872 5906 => 2.1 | 11.5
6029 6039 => 0.0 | 12.3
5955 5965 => -0.4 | 12.8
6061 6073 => -0.4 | 12.7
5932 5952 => 0.0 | 12.3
